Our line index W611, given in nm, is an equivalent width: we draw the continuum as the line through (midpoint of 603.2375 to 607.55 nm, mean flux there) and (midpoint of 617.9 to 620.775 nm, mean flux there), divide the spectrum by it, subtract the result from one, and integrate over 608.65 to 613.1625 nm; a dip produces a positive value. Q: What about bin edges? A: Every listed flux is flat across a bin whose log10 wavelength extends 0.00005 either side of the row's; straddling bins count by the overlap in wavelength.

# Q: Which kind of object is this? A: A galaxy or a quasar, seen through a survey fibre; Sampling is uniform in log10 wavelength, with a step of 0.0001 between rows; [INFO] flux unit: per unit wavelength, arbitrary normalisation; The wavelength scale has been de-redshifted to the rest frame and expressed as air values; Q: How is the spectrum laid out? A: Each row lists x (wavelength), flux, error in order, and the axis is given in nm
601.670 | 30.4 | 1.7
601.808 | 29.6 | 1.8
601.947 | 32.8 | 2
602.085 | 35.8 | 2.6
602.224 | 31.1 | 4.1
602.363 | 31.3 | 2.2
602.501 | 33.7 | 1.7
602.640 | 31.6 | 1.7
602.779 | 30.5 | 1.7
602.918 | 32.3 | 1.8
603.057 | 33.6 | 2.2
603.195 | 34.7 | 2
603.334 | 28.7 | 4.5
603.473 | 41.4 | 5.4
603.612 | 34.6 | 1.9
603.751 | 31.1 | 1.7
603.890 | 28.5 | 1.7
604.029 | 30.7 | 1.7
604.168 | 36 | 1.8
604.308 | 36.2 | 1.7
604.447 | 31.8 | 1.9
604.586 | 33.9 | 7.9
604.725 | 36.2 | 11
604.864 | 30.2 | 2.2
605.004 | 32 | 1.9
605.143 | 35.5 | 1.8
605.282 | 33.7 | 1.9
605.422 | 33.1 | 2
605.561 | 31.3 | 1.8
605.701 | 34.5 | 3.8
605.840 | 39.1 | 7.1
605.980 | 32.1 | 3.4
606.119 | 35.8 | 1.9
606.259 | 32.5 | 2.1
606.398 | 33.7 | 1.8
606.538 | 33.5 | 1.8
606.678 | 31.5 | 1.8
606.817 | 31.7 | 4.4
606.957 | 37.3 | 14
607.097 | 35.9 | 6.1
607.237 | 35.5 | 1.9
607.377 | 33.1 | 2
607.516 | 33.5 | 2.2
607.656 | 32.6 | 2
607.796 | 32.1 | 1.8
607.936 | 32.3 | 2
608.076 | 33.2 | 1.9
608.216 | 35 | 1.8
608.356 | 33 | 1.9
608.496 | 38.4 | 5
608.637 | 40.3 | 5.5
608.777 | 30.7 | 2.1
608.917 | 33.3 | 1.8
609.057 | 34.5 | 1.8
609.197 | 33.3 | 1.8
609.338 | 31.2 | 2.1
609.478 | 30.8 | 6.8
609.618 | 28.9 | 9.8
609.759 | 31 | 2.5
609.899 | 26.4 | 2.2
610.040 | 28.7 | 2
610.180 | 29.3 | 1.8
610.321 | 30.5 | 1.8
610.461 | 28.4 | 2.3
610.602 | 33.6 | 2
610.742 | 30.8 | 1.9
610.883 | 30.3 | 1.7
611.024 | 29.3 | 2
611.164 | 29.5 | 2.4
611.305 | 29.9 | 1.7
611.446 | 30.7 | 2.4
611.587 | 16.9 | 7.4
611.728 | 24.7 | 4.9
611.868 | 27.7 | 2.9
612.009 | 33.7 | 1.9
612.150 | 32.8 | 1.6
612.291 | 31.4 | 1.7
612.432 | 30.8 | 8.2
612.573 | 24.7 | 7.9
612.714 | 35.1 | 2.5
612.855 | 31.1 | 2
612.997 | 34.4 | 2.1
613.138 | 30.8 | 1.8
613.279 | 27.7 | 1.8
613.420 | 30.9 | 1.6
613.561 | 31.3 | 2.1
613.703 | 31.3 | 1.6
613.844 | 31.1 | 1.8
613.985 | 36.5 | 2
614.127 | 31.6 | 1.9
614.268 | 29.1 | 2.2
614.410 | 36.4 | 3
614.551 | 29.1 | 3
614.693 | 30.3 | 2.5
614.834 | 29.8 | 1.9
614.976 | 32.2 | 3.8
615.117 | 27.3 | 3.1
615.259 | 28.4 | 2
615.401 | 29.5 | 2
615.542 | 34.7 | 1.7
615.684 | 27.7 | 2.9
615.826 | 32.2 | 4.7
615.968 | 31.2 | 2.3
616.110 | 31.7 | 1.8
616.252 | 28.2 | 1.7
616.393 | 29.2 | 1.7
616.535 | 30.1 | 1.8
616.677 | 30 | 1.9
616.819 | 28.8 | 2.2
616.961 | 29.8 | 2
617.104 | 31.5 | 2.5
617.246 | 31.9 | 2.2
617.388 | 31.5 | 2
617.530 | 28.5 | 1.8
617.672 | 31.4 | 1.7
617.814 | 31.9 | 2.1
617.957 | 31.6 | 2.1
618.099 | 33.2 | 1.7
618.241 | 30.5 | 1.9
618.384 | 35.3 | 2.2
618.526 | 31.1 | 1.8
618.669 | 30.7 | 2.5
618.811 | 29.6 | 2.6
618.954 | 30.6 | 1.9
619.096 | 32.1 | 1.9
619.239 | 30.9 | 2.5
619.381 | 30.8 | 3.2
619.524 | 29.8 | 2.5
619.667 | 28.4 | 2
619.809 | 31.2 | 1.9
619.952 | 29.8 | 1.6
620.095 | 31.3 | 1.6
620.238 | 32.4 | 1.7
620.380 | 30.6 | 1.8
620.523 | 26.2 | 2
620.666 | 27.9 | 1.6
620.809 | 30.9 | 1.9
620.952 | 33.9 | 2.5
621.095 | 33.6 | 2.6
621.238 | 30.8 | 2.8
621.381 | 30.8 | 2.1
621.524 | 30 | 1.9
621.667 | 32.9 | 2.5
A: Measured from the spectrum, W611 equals 0.310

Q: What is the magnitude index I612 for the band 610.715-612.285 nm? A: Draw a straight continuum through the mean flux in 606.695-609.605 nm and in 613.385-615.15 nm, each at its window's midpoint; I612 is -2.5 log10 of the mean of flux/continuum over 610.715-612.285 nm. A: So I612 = 0.13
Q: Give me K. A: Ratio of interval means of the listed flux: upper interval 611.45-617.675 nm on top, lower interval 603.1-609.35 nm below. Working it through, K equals 0.90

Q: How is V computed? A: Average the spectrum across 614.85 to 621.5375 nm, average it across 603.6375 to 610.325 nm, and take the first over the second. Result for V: 0.93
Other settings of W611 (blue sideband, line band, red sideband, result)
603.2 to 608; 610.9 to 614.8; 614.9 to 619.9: 0.18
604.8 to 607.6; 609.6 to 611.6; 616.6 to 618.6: 0.21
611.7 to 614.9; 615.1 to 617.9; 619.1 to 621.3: 0.05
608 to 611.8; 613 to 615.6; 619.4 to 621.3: -0.03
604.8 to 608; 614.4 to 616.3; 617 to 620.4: 0.08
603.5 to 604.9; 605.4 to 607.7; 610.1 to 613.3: -0.13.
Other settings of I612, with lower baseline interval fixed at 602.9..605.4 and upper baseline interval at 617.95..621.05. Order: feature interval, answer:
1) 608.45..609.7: -0.02 mag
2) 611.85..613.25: 0.03 mag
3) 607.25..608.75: -0.05 mag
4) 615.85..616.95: 0.05 mag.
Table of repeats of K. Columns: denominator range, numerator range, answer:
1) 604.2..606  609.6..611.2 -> 0.88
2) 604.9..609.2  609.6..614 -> 0.88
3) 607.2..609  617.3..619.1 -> 0.92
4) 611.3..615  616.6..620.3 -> 1.02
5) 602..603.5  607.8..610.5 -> 0.97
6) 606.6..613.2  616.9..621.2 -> 0.98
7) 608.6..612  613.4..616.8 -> 1.03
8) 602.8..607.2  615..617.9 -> 0.90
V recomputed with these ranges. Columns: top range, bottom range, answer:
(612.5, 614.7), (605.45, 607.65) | 0.92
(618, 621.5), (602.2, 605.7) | 0.94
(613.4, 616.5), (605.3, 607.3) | 0.91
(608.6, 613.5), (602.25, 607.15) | 0.91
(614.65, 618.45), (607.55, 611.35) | 0.97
